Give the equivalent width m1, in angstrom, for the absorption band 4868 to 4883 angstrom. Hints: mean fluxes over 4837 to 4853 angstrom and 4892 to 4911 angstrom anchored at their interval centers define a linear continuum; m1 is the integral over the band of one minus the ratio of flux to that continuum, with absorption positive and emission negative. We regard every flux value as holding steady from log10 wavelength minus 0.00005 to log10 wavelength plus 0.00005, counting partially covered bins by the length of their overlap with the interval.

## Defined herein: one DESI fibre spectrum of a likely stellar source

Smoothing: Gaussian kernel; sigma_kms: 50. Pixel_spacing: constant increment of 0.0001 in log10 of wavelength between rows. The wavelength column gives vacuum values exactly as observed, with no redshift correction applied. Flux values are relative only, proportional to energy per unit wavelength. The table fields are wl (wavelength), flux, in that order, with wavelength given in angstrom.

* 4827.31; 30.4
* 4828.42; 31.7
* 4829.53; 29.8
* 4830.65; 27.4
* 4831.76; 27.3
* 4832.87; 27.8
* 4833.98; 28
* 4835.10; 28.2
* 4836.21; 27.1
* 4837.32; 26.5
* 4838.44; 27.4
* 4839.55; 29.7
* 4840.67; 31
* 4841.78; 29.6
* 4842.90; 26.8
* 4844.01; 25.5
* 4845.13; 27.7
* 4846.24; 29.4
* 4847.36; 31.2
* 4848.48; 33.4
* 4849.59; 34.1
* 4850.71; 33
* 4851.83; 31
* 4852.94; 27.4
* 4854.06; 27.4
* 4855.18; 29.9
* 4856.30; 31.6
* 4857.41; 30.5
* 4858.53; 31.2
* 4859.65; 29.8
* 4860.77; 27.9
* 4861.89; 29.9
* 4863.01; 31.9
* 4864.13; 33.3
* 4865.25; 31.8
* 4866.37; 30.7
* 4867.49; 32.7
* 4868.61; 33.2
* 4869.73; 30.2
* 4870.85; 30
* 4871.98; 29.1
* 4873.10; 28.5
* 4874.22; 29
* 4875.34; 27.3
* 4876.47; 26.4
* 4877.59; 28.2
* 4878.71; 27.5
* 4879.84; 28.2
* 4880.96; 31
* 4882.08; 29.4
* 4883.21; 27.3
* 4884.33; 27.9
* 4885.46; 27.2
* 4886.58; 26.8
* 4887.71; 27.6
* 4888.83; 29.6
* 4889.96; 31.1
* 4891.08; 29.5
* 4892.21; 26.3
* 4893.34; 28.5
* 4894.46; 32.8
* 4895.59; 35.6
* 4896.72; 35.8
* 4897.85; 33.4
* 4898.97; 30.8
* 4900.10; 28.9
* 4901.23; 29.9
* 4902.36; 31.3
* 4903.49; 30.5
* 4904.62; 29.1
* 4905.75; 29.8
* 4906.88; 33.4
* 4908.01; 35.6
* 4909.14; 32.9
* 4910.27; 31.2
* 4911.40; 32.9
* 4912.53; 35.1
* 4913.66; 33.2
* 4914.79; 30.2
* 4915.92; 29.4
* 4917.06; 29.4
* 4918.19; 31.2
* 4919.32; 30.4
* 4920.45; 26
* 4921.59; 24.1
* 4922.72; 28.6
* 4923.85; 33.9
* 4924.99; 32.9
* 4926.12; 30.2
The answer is 0.8 angstrom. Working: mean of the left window 29.7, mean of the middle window 29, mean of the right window 31.6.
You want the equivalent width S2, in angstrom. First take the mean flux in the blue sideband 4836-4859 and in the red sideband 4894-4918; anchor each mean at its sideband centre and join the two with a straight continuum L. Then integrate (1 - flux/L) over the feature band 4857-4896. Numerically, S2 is 1.4 angstrom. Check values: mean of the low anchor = 29.6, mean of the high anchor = 31.9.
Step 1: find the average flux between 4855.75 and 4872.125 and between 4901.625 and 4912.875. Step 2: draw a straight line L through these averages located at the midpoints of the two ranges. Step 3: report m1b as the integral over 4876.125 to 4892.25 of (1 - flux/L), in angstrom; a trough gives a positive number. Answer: 1.6 angstrom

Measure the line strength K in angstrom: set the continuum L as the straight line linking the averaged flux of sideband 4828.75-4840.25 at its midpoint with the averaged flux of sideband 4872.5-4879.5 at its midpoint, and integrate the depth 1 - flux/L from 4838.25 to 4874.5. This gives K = -3.0 angstrom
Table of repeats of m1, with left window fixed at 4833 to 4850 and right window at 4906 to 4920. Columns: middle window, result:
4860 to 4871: -0.4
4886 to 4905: 0.5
